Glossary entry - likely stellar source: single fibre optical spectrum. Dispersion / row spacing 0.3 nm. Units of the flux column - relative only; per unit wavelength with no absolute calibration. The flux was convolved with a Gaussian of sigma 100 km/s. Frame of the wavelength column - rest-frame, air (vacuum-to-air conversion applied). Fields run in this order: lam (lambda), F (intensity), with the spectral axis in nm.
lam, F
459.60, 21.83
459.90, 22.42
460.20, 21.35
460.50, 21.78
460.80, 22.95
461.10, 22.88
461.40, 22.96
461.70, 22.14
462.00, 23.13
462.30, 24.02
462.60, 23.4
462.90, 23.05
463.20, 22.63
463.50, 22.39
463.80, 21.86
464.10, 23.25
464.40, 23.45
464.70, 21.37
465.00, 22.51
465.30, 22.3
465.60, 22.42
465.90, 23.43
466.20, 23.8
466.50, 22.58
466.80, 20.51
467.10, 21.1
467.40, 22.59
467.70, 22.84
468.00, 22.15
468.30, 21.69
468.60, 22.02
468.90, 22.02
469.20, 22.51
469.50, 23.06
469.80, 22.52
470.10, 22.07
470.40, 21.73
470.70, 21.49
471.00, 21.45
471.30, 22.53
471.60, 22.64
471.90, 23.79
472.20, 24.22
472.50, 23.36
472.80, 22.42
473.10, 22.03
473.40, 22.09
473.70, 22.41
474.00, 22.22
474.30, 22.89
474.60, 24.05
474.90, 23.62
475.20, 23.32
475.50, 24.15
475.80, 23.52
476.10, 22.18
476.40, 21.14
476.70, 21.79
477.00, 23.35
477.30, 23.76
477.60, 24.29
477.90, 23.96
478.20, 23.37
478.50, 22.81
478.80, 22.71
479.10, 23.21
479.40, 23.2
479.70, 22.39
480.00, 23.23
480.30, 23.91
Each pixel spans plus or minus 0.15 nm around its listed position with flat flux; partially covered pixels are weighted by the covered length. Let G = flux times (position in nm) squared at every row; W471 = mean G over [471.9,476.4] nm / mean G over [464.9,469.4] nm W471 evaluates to 1.06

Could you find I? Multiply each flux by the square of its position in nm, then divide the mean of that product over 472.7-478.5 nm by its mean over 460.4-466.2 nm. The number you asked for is 1.06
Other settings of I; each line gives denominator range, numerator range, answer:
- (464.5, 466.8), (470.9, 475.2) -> 1.05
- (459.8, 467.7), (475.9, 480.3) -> 1.08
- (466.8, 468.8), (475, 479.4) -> 1.10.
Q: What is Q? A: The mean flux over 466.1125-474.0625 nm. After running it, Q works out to 22.4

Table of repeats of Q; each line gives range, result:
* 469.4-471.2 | 22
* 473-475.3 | 22.8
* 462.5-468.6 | 22.4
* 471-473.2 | 22.9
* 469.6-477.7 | 22.8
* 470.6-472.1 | 22.5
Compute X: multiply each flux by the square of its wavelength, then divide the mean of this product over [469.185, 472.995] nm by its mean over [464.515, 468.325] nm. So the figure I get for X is 1.03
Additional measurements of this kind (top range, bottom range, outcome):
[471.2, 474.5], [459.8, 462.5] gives 1.06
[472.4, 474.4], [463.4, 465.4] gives 1.04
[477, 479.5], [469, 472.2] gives 1.08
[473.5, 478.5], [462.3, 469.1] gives 1.07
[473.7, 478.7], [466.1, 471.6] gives 1.08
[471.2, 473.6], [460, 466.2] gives 1.05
